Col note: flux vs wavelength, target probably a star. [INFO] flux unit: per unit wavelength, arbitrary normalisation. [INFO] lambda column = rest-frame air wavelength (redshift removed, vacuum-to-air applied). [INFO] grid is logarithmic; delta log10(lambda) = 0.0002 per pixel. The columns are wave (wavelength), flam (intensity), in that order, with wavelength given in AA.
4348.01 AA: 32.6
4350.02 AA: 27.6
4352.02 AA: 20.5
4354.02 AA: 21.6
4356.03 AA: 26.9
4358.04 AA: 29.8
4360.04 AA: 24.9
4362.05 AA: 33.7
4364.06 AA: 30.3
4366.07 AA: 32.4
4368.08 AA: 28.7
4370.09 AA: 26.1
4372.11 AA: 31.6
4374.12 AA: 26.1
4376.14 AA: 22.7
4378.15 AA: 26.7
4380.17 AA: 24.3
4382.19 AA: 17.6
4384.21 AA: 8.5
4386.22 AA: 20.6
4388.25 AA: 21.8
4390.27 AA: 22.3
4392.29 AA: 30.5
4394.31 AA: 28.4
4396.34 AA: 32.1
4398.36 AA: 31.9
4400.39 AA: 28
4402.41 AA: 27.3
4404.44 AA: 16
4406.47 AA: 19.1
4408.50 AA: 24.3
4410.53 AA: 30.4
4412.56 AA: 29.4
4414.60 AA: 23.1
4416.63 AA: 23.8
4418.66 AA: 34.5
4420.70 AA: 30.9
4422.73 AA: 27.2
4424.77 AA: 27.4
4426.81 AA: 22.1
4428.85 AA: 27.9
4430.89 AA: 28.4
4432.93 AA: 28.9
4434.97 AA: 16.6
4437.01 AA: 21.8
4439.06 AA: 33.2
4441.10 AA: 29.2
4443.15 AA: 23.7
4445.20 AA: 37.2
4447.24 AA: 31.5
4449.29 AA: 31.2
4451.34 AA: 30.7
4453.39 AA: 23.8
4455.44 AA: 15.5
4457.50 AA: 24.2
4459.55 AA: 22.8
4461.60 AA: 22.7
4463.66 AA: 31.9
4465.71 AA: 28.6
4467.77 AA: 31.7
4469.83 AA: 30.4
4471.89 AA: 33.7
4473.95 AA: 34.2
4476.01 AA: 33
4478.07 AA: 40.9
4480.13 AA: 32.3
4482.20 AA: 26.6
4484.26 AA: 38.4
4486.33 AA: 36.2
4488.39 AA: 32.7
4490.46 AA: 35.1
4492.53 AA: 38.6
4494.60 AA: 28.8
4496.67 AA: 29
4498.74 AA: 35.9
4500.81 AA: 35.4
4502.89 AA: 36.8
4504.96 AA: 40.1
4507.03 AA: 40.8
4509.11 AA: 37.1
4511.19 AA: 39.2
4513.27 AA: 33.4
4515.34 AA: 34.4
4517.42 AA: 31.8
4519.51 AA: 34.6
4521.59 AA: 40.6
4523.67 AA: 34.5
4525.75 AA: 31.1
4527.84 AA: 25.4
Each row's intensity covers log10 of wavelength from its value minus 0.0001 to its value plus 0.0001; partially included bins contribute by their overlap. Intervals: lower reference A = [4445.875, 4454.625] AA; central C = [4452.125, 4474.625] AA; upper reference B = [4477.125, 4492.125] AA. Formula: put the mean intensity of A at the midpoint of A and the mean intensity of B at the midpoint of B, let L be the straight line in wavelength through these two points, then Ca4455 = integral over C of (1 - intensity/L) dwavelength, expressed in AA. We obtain 3.11 AA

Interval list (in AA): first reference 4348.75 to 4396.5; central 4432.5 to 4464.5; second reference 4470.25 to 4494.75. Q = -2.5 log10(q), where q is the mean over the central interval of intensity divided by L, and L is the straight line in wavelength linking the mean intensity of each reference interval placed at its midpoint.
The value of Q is 0.19 mag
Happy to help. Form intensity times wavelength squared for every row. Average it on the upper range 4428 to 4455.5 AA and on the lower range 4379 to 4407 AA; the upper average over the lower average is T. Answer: 1.19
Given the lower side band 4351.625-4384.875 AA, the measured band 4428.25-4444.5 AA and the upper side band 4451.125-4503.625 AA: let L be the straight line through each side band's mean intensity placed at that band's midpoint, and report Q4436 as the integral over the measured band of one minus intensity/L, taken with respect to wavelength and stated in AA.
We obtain 1.5 AA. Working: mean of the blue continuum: 25.7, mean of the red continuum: 31.1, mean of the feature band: 26.4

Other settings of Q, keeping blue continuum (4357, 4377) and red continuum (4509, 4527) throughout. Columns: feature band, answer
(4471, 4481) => -0.053 mag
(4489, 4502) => 0.008 mag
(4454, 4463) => 0.432 mag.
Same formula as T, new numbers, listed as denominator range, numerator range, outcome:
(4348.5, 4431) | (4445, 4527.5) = 1.31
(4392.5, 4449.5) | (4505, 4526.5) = 1.37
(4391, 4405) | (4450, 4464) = 0.89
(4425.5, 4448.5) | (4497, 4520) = 1.36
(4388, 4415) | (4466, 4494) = 1.34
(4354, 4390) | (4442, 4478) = 1.19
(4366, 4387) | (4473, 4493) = 1.53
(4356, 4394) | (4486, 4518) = 1.47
